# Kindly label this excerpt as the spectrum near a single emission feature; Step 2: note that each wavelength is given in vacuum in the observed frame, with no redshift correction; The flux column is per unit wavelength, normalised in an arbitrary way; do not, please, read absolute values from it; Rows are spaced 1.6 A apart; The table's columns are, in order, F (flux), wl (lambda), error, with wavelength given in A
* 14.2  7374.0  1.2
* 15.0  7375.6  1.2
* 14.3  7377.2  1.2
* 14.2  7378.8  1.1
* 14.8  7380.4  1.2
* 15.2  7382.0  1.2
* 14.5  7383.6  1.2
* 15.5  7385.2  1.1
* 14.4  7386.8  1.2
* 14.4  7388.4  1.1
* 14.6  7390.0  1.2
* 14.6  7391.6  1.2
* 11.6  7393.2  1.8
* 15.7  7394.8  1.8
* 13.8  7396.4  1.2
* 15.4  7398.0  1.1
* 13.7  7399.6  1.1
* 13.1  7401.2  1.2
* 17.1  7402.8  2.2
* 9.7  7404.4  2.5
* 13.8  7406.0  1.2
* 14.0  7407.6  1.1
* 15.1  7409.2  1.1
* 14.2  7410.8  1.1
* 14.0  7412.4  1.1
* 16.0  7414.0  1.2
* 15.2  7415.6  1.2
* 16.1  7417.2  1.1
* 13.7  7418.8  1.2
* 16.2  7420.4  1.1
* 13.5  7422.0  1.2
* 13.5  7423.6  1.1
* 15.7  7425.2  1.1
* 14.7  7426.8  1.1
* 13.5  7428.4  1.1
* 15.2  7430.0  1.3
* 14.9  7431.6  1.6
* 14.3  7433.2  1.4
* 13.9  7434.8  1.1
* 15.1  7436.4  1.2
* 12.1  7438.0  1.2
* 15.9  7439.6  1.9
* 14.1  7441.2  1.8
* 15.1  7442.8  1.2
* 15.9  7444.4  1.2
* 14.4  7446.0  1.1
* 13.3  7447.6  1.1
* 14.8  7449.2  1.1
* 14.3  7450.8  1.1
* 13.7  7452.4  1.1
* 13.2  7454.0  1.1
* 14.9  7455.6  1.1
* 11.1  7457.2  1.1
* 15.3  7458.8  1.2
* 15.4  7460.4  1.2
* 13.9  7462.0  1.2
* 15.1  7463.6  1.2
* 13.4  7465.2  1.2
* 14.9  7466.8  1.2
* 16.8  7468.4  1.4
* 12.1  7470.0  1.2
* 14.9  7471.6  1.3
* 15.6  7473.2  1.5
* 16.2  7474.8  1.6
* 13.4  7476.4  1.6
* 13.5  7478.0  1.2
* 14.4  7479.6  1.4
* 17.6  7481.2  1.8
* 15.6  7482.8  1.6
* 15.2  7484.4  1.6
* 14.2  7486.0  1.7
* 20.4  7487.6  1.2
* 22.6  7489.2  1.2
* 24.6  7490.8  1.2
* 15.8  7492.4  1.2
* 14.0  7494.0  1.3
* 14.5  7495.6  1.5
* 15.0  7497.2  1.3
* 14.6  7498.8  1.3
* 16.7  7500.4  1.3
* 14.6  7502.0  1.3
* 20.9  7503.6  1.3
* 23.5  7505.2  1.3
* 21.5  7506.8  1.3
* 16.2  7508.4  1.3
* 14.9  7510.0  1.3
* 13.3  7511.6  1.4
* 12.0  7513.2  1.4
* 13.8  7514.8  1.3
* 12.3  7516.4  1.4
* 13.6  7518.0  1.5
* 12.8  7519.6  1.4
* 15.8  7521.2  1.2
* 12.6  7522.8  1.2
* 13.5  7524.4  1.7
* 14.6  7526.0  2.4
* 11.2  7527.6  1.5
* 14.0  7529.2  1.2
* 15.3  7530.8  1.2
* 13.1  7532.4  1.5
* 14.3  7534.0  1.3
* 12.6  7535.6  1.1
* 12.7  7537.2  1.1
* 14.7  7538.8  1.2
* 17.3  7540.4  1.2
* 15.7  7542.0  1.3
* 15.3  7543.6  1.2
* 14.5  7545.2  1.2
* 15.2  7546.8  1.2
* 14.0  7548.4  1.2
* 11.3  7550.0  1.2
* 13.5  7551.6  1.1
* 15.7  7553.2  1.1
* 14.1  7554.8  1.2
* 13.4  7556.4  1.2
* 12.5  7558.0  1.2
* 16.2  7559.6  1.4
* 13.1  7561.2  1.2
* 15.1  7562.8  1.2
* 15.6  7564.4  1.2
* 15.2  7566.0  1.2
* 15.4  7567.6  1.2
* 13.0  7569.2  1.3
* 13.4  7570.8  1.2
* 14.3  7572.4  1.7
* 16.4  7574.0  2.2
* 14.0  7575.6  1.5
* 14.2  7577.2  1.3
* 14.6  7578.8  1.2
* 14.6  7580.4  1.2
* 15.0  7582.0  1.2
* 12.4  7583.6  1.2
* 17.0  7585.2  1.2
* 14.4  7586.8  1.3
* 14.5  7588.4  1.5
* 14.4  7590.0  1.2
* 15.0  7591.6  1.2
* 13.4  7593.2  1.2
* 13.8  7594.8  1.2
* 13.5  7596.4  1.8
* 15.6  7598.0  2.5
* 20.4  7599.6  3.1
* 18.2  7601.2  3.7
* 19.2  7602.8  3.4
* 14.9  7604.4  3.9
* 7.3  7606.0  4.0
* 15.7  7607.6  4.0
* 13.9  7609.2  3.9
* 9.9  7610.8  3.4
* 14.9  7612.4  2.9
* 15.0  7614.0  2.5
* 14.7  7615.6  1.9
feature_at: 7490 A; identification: [S II] 6716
